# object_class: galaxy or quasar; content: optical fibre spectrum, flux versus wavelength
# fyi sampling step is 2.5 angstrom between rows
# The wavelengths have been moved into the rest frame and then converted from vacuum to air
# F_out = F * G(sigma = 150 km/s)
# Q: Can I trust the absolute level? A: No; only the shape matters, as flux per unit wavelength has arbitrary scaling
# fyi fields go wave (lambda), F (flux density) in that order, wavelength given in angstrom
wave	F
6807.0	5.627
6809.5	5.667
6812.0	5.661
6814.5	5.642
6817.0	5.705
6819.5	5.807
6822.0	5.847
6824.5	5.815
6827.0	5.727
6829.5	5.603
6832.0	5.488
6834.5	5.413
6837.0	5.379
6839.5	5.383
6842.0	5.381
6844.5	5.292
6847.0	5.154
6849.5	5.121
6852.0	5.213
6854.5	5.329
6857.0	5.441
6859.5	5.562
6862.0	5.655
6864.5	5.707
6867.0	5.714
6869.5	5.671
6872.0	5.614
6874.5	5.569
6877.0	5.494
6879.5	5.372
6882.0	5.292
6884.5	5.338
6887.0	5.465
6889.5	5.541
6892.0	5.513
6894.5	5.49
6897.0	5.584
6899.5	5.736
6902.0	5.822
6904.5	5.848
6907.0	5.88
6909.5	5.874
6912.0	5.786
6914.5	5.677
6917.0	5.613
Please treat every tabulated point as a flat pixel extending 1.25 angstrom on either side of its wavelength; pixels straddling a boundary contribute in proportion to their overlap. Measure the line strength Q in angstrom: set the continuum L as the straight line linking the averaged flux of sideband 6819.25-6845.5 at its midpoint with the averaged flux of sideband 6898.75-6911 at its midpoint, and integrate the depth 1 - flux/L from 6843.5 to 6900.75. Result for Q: 2.3 angstrom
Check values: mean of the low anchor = 5.55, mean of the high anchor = 5.83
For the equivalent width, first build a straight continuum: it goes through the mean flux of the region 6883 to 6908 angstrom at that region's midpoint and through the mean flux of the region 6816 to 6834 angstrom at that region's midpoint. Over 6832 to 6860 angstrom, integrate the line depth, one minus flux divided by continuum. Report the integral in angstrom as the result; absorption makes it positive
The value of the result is 1.7 angstrom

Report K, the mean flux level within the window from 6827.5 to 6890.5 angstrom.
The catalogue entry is 5.45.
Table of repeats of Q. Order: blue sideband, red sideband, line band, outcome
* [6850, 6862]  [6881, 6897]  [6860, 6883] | -0.6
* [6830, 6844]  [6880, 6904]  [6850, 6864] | 0.1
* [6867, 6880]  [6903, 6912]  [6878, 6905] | 0.9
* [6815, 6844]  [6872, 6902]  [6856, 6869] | -0.2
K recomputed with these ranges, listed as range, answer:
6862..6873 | 5.68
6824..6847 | 5.47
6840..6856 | 5.26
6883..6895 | 5.46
